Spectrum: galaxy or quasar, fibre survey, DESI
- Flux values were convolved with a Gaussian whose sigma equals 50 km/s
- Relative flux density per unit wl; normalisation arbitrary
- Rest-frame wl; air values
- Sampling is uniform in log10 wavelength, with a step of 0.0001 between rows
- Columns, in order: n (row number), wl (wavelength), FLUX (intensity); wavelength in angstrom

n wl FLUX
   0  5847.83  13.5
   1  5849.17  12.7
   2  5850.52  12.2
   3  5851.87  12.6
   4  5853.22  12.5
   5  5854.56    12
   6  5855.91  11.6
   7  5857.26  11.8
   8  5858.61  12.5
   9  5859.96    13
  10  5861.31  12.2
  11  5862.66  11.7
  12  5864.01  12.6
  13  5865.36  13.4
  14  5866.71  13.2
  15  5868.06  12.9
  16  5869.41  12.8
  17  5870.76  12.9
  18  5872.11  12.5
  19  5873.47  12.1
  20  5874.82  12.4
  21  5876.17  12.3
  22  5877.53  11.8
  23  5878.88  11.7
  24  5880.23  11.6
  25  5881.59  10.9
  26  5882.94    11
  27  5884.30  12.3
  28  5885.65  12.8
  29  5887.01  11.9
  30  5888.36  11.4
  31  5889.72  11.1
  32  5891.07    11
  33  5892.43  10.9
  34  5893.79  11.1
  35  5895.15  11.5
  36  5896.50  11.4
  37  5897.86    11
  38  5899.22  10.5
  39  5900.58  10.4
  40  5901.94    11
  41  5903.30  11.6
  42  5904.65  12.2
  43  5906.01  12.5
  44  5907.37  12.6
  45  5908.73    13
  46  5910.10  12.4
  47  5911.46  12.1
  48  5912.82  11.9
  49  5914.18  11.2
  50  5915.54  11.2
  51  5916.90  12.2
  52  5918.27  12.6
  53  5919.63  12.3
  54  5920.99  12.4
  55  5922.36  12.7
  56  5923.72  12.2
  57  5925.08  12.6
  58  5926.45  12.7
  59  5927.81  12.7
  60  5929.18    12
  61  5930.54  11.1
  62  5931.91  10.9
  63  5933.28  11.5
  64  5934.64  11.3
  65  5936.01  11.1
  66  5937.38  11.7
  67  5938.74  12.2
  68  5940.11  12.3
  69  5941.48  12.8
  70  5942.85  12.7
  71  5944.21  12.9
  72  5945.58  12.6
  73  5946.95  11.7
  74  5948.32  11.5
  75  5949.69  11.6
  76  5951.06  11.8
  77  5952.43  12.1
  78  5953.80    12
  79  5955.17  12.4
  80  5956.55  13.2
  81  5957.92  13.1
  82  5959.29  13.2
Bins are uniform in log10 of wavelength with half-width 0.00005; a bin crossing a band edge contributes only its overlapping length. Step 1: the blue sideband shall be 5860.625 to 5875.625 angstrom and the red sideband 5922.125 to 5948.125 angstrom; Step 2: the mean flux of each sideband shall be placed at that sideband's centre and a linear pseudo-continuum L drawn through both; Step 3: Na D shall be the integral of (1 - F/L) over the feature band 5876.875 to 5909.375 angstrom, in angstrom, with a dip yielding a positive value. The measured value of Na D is 2.3 angstrom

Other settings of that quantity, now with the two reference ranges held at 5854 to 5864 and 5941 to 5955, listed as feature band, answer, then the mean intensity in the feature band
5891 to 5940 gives 1.5 angstrom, 11.8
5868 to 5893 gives 0.5 angstrom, 11.9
